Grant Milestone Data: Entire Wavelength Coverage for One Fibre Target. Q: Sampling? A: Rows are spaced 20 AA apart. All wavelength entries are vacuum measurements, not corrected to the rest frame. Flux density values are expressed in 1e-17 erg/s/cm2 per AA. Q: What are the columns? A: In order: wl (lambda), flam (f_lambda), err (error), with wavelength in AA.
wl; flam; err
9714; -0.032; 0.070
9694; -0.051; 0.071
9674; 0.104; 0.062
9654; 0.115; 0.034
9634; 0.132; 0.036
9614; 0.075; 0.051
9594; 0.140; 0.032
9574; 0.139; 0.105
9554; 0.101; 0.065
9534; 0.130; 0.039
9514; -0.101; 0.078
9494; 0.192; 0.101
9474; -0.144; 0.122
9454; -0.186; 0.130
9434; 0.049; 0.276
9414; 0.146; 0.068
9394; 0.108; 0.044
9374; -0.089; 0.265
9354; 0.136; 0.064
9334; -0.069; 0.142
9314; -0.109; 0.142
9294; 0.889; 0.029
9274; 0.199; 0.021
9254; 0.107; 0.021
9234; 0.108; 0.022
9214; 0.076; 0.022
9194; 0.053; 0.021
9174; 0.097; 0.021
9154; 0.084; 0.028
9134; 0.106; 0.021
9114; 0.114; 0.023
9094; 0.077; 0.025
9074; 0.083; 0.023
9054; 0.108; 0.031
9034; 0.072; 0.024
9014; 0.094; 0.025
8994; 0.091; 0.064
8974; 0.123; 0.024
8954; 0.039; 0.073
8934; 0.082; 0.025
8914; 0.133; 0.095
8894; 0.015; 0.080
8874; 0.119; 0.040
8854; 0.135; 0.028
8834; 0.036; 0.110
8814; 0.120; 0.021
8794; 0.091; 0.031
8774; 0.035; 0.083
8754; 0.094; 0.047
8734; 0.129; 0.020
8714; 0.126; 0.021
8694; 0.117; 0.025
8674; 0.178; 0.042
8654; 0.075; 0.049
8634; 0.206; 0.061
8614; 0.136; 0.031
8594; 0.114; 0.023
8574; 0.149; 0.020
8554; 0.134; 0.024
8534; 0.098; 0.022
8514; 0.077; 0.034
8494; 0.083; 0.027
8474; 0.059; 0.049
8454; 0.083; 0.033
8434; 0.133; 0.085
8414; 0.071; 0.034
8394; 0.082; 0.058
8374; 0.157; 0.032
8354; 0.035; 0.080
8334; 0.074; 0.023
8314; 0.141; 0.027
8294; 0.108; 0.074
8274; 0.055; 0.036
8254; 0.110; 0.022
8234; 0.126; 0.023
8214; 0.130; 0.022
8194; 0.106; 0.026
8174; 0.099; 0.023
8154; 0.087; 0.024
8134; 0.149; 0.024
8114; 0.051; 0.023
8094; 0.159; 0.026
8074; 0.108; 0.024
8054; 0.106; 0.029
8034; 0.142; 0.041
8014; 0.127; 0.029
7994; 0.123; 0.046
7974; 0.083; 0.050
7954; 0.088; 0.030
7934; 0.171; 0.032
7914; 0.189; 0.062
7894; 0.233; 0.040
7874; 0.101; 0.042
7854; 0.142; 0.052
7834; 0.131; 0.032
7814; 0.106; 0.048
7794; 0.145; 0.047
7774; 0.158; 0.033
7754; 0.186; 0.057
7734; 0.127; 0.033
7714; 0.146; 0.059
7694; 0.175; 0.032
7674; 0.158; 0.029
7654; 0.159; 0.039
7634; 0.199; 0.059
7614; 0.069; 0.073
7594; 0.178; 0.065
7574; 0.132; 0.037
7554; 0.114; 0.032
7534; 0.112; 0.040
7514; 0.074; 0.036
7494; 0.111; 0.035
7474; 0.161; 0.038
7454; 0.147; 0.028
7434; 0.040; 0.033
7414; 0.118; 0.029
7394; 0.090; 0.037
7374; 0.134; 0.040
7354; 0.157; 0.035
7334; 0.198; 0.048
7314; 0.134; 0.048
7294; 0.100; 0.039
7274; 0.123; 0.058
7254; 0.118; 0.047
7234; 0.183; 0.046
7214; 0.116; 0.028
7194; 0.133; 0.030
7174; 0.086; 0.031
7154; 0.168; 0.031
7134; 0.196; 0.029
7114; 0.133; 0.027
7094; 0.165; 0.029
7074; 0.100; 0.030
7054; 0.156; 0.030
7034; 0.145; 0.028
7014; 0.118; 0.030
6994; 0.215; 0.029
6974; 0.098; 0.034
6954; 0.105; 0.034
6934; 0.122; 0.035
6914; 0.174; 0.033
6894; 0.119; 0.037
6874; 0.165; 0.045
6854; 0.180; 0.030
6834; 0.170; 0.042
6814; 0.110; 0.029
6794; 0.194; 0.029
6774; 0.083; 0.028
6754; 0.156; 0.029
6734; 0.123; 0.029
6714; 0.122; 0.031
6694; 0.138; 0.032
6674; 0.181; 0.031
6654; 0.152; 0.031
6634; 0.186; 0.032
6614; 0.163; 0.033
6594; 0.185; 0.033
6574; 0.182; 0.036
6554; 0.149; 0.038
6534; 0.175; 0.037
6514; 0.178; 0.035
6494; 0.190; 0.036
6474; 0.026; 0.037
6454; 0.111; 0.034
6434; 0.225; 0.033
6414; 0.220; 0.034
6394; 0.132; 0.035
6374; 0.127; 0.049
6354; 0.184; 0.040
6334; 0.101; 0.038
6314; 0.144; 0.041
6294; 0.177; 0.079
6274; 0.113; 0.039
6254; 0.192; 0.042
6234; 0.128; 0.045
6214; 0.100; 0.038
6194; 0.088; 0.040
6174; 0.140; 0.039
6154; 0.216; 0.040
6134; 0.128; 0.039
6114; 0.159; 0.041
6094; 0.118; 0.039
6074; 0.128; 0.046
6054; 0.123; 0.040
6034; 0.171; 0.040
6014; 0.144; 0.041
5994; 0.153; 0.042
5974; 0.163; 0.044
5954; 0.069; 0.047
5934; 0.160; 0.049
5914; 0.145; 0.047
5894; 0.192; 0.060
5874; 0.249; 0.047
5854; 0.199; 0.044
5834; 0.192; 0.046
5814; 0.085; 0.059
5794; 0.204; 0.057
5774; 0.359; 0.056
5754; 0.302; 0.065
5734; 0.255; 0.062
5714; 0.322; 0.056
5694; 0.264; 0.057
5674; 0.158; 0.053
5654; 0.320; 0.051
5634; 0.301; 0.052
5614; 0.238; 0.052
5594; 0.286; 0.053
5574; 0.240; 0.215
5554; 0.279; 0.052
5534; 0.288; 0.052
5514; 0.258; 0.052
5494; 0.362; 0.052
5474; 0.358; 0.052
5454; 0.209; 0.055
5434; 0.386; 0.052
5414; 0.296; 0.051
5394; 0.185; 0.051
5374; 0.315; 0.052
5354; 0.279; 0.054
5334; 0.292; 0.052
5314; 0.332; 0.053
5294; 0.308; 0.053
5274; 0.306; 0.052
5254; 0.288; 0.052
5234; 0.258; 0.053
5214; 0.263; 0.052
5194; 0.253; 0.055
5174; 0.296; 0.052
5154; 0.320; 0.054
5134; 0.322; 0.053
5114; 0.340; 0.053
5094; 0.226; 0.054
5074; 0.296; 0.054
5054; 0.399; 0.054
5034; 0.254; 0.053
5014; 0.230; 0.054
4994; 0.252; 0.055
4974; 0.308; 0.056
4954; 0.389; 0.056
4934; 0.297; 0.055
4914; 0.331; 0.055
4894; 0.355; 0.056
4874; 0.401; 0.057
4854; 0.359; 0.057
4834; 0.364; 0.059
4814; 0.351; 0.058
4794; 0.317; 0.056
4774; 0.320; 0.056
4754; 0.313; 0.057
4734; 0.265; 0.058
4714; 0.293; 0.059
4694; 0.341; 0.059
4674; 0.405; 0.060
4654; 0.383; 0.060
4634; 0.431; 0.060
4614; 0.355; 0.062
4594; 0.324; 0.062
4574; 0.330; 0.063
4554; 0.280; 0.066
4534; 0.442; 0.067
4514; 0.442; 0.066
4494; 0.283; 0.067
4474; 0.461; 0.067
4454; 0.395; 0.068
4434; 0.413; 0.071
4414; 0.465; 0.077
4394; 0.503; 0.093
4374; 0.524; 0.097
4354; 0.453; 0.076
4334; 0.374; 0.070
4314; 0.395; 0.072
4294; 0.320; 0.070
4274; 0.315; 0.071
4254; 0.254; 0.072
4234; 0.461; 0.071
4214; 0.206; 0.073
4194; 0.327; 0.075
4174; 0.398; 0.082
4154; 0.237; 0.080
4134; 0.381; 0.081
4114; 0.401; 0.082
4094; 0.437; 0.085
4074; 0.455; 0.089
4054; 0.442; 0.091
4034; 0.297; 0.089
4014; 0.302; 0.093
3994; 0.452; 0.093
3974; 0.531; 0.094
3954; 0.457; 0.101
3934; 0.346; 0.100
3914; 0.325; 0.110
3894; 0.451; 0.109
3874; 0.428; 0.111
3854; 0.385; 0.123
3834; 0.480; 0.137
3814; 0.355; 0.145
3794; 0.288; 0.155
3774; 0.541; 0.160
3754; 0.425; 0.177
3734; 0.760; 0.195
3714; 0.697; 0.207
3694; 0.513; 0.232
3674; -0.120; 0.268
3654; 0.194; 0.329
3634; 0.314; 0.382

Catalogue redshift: 1.491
